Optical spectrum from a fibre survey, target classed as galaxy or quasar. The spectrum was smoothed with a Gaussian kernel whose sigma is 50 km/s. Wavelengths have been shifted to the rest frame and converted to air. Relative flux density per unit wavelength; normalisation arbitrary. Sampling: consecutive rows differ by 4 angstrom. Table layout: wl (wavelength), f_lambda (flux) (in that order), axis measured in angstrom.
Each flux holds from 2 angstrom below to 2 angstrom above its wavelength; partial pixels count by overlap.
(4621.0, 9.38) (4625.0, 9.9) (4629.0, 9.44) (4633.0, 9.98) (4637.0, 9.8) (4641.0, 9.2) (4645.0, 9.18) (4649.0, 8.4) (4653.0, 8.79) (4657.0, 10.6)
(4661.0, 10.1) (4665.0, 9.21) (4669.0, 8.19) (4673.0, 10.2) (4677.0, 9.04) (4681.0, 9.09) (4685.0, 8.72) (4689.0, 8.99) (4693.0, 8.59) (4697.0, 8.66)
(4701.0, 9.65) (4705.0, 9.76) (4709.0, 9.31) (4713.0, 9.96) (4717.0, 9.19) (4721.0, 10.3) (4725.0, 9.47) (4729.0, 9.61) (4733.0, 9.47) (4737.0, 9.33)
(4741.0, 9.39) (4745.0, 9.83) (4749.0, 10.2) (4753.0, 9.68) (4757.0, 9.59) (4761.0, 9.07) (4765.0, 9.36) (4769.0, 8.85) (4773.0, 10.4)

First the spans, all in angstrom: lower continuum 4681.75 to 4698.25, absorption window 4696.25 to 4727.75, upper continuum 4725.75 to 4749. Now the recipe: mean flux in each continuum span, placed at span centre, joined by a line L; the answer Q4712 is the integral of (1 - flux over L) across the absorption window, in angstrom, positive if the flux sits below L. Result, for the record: -1.5 angstrom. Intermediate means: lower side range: 8.77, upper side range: 9.58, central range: 9.57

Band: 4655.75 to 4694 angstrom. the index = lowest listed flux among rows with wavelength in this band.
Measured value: 8.19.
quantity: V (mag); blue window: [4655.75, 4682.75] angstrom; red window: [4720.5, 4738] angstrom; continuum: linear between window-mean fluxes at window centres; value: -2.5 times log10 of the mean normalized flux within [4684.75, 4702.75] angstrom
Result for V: 0.07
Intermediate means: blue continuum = 9.46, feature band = 8.93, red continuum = 9.6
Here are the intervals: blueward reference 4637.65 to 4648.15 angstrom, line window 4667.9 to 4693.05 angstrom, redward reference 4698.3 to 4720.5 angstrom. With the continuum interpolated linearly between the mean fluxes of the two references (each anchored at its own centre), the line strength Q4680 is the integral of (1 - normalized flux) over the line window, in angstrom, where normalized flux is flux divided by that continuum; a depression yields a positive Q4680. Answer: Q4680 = 1.0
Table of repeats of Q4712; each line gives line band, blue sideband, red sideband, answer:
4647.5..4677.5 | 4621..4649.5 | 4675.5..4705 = -0.3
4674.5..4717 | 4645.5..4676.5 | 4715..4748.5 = 1.2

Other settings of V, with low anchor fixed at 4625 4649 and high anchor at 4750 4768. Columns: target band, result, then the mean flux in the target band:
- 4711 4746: -0.02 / 9.61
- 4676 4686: 0.06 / 8.96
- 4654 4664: -0.07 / 10.1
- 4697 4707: -0.01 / 9.5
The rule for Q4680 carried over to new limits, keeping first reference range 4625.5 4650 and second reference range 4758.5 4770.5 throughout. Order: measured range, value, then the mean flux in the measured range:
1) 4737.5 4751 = -0.9 angstrom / 9.75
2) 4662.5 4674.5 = 0.2 angstrom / 9.2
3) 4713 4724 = -0.6 angstrom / 9.76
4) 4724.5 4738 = -0.4 angstrom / 9.48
